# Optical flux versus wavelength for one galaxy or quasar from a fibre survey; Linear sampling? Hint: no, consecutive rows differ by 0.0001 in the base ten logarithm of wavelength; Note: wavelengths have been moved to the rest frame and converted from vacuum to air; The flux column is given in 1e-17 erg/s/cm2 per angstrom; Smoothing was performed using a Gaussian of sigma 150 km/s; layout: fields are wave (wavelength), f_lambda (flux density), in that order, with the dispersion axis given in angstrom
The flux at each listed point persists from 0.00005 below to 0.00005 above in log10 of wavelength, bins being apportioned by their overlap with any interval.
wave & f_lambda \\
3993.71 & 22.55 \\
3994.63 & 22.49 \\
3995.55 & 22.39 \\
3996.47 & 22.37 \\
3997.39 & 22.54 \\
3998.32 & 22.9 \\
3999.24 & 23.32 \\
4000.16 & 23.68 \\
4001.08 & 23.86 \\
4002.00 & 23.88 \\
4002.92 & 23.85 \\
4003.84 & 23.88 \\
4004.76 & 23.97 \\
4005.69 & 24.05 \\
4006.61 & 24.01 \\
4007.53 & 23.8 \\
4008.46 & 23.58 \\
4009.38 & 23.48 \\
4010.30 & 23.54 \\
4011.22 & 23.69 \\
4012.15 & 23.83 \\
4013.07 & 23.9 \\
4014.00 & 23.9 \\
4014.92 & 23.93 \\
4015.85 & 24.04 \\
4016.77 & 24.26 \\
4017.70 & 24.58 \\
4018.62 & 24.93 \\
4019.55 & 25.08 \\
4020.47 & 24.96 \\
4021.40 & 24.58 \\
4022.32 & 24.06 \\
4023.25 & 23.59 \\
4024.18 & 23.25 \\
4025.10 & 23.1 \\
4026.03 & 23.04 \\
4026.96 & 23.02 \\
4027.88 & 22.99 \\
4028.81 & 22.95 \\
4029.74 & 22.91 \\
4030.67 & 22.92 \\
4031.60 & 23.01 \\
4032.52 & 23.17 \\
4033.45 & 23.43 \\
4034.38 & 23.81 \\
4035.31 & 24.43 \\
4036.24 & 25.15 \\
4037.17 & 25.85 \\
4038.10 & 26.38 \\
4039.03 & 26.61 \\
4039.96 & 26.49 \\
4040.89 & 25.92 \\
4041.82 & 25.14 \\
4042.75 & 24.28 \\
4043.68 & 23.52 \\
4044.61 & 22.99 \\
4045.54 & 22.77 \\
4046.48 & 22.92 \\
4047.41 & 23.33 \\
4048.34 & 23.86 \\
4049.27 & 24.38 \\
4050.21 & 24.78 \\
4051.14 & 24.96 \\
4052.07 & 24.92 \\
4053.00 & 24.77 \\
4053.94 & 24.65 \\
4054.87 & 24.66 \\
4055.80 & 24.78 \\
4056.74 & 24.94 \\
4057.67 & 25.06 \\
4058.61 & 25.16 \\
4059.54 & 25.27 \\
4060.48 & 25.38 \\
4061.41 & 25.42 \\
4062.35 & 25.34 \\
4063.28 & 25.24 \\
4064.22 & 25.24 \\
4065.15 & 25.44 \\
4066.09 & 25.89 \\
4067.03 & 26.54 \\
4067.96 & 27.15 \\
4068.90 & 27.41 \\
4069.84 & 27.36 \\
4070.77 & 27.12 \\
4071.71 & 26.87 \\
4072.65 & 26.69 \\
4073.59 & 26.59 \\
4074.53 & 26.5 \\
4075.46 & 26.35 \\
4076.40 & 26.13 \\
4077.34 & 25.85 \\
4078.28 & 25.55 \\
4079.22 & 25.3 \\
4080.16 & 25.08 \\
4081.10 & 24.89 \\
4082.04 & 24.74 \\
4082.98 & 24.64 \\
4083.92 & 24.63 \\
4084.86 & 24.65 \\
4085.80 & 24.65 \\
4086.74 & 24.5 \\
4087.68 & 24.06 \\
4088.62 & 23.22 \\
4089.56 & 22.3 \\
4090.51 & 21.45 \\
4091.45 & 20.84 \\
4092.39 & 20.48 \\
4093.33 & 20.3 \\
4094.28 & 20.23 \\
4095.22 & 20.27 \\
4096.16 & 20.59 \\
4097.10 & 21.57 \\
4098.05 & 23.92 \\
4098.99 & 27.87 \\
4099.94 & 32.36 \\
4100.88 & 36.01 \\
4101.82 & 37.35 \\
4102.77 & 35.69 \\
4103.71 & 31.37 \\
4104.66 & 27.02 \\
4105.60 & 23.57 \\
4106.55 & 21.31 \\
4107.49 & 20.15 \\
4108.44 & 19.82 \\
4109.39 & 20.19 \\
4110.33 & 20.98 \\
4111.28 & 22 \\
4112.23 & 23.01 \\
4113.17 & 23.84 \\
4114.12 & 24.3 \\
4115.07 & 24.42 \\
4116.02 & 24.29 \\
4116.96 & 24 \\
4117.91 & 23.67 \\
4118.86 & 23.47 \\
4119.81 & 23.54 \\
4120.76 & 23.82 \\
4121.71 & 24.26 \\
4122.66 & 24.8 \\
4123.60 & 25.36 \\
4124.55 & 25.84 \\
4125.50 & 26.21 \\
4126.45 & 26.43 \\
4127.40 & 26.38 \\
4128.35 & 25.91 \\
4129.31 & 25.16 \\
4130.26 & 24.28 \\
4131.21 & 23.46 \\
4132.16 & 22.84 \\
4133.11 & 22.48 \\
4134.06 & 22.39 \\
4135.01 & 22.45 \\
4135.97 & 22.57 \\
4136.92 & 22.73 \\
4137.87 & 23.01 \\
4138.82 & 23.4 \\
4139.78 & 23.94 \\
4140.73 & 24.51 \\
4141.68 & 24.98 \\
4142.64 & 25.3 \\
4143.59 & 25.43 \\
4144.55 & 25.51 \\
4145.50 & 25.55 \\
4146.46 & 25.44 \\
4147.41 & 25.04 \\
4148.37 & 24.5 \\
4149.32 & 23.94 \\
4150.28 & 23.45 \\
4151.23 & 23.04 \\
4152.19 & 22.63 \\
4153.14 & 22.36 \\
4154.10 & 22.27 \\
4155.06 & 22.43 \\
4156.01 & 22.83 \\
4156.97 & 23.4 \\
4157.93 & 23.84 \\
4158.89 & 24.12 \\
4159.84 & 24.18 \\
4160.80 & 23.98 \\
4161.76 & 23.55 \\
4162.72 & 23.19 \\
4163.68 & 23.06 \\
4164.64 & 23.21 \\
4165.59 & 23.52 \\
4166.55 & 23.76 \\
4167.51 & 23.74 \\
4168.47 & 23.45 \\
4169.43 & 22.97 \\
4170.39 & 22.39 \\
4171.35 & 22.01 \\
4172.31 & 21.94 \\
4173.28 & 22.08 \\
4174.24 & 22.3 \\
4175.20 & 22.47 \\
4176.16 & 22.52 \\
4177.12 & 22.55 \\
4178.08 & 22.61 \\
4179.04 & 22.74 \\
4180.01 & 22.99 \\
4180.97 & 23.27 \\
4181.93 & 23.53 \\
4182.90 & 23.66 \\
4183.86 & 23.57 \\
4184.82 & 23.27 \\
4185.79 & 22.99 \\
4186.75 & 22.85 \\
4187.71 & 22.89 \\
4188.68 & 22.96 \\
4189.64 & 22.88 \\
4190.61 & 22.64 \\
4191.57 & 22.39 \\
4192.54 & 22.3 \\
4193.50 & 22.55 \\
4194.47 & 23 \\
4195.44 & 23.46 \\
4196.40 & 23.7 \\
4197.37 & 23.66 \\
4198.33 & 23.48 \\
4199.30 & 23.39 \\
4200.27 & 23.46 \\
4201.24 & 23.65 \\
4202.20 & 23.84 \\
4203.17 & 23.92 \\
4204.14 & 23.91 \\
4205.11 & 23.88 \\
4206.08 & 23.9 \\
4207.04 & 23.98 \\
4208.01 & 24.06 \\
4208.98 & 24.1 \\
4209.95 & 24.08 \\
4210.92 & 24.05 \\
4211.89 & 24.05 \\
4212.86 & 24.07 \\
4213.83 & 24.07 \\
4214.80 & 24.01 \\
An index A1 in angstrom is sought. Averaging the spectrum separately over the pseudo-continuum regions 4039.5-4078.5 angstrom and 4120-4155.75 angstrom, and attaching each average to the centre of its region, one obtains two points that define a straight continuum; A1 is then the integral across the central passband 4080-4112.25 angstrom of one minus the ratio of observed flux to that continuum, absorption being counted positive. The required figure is 0.4 angstrom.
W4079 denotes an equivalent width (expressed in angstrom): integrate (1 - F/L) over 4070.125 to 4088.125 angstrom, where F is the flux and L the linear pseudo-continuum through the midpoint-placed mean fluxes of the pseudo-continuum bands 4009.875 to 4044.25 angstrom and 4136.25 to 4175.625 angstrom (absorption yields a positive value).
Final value -1.2 angstrom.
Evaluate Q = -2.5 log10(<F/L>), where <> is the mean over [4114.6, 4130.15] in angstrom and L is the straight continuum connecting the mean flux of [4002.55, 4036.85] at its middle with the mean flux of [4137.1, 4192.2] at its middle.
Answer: -0.06 mag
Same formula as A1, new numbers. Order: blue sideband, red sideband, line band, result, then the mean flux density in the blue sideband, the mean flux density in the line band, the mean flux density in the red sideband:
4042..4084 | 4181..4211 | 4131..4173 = 0.9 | 25.2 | 23.5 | 23.4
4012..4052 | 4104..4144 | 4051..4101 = -2.1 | 24.1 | 25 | 23.8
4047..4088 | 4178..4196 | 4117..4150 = -0.4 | 25.4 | 24.4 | 23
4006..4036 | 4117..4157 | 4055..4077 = -1.9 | 23.8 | 26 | 24.1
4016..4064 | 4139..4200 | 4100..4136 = -1.8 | 24.4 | 25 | 23.4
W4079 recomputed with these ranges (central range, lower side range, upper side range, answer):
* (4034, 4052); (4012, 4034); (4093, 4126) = -0.5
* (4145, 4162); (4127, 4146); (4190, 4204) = 0.1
